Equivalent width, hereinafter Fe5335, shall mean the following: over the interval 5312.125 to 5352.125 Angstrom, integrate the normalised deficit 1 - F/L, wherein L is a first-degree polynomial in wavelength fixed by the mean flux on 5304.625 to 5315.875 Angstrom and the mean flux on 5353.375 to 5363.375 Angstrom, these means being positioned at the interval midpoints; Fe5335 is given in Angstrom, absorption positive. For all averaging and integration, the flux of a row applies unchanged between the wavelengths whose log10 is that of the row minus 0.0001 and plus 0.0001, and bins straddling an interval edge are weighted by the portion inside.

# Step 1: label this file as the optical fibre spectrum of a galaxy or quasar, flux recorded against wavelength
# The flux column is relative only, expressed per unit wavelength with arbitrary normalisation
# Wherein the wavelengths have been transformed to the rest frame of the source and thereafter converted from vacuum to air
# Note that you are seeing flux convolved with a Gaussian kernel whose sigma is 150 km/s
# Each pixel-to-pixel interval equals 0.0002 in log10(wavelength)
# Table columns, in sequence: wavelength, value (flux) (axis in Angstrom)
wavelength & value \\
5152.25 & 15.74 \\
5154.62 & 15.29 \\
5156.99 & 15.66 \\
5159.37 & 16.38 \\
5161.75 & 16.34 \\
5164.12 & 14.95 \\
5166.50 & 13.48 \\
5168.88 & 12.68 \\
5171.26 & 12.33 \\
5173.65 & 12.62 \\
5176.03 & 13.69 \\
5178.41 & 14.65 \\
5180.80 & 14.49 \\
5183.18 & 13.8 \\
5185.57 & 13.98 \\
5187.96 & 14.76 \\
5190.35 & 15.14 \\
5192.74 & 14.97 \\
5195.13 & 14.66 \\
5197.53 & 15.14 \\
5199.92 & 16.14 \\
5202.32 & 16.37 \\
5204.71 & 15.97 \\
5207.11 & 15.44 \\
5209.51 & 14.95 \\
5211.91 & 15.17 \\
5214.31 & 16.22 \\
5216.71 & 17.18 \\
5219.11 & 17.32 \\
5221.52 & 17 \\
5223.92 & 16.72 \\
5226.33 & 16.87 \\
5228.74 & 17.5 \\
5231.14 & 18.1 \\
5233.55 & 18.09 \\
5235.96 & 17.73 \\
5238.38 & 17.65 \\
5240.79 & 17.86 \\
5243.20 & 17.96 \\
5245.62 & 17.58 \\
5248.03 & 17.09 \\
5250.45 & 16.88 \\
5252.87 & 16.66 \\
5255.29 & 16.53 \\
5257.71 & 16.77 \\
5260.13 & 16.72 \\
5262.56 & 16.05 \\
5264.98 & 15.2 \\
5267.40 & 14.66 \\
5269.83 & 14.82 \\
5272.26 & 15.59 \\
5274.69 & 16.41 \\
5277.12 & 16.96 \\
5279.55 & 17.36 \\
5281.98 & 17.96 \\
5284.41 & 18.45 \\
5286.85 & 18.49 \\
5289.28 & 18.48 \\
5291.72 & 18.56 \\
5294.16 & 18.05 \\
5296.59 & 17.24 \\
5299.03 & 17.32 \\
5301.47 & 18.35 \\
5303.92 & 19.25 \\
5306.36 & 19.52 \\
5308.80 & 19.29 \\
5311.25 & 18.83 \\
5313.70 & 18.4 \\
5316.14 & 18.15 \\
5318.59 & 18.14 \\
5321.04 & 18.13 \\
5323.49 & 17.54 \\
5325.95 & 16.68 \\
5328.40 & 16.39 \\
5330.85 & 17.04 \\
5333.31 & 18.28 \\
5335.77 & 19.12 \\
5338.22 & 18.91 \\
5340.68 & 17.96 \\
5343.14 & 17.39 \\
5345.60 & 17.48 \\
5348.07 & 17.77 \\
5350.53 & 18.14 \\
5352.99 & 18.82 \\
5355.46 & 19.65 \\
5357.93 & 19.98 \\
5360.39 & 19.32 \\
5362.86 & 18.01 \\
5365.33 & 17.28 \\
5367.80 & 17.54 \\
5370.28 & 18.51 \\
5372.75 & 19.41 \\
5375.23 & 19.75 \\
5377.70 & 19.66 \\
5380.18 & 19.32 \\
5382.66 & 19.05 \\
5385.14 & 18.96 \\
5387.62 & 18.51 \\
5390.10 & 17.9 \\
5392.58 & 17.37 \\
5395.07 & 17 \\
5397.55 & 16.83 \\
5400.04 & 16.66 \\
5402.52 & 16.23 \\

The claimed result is 2.6 Angstrom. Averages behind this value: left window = 19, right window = 19.3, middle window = 17.9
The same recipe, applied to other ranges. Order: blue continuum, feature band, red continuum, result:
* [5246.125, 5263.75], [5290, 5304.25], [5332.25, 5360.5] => -0.4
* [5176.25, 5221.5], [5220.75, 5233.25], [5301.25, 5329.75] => -1.0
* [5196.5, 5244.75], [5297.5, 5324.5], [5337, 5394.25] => -0.9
